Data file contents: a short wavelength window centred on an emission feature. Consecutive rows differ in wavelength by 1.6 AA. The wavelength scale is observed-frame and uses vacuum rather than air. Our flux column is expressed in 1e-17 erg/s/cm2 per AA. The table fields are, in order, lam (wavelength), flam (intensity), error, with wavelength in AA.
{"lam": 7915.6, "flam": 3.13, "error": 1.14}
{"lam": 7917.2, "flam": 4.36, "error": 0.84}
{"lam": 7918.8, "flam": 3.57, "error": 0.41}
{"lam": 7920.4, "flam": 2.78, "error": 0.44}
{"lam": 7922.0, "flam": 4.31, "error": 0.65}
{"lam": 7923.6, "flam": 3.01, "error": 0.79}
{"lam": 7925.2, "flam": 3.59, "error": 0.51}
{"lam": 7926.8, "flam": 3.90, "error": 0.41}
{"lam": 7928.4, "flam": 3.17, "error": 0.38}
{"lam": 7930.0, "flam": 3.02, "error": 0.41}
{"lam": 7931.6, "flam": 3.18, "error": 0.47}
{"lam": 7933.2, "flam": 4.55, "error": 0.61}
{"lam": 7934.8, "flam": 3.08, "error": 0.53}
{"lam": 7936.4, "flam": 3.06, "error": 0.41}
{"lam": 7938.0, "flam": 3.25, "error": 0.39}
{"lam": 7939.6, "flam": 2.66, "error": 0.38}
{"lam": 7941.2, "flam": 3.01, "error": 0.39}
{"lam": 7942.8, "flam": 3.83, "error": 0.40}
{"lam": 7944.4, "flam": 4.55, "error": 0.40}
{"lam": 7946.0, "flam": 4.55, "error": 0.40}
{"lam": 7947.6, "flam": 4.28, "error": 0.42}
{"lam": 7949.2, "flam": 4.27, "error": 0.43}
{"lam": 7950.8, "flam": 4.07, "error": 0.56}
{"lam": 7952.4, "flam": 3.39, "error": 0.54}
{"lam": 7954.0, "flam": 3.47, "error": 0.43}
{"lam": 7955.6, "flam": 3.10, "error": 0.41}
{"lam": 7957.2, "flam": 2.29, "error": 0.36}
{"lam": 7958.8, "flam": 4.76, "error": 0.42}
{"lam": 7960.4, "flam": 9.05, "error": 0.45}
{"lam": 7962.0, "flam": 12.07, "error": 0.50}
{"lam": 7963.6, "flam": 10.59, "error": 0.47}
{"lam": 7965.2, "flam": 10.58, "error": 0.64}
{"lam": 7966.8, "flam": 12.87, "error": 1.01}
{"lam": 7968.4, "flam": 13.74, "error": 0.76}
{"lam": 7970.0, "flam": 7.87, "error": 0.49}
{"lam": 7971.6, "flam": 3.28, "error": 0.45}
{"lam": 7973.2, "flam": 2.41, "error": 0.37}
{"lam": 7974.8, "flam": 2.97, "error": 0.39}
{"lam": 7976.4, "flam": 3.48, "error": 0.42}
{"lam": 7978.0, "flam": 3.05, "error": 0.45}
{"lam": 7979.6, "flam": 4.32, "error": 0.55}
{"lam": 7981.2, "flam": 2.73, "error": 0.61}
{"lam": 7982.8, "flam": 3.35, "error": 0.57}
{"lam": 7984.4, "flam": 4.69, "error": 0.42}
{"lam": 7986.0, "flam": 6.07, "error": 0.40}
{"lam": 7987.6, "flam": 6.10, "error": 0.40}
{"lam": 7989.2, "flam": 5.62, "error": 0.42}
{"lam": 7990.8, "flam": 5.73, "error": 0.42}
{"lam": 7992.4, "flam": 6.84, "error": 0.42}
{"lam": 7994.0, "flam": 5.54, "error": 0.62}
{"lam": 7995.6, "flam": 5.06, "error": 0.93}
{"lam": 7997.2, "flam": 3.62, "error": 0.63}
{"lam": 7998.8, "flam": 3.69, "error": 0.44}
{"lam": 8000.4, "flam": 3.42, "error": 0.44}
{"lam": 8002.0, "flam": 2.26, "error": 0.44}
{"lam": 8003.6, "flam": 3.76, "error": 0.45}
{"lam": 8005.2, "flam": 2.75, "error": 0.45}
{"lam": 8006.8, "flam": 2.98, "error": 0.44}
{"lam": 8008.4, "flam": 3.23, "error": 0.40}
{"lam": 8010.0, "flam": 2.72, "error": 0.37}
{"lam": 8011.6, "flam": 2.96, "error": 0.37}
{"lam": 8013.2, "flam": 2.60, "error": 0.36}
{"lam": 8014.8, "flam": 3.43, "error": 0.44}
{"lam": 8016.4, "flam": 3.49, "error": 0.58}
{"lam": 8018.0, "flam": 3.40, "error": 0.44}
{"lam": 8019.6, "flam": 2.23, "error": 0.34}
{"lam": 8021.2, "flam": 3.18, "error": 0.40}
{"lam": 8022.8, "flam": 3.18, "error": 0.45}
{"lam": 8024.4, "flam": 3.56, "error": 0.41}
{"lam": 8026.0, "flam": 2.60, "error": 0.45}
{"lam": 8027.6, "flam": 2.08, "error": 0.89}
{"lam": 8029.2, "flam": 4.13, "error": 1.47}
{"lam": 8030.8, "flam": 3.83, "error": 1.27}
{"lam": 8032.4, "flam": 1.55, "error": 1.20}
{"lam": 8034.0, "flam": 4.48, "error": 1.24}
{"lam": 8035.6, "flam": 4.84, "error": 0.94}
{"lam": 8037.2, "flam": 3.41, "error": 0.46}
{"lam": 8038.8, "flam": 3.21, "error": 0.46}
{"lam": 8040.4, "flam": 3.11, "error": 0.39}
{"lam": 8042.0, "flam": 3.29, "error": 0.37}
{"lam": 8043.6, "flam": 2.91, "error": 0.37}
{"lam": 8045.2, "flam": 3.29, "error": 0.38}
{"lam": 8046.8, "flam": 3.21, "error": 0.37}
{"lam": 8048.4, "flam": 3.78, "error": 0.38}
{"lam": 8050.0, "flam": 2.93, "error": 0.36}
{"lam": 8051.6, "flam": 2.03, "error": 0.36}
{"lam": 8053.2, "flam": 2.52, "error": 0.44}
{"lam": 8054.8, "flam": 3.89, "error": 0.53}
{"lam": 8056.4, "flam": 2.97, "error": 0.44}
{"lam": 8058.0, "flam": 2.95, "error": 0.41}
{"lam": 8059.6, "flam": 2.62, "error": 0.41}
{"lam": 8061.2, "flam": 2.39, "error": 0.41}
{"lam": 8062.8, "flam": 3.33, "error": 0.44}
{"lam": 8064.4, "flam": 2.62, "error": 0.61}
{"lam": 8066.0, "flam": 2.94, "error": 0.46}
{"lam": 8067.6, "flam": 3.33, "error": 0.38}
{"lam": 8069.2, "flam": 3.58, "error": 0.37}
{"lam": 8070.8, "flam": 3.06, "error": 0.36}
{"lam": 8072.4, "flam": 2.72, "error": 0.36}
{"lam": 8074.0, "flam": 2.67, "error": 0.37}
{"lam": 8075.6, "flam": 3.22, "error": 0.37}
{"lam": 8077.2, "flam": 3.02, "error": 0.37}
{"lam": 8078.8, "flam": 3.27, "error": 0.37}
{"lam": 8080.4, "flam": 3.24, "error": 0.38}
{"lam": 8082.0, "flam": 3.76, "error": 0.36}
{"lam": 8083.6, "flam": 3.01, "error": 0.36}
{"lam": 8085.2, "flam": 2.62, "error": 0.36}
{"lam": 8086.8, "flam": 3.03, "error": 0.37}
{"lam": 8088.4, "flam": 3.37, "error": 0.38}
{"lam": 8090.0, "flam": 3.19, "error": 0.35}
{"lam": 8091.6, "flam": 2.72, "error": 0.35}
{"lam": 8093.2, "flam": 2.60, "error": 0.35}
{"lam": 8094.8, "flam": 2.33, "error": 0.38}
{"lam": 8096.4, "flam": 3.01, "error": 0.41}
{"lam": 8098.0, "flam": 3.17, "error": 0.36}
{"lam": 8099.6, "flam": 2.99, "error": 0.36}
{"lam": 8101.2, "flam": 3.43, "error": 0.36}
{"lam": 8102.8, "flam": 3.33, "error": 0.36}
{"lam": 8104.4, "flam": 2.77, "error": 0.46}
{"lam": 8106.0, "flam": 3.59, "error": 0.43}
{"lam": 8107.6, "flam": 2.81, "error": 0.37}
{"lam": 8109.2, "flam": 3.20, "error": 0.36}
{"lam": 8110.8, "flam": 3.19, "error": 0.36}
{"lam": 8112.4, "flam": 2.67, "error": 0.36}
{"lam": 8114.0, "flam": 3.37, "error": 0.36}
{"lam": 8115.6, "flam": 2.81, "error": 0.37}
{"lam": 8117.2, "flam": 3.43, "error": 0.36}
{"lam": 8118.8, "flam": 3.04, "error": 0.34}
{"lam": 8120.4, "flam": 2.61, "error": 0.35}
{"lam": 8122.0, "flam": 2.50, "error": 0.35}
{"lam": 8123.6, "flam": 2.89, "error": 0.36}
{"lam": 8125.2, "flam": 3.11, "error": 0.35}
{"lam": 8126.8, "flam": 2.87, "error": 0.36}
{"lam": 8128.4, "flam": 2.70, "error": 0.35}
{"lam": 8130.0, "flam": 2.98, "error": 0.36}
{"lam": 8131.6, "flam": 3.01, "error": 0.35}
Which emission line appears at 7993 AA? [N II]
